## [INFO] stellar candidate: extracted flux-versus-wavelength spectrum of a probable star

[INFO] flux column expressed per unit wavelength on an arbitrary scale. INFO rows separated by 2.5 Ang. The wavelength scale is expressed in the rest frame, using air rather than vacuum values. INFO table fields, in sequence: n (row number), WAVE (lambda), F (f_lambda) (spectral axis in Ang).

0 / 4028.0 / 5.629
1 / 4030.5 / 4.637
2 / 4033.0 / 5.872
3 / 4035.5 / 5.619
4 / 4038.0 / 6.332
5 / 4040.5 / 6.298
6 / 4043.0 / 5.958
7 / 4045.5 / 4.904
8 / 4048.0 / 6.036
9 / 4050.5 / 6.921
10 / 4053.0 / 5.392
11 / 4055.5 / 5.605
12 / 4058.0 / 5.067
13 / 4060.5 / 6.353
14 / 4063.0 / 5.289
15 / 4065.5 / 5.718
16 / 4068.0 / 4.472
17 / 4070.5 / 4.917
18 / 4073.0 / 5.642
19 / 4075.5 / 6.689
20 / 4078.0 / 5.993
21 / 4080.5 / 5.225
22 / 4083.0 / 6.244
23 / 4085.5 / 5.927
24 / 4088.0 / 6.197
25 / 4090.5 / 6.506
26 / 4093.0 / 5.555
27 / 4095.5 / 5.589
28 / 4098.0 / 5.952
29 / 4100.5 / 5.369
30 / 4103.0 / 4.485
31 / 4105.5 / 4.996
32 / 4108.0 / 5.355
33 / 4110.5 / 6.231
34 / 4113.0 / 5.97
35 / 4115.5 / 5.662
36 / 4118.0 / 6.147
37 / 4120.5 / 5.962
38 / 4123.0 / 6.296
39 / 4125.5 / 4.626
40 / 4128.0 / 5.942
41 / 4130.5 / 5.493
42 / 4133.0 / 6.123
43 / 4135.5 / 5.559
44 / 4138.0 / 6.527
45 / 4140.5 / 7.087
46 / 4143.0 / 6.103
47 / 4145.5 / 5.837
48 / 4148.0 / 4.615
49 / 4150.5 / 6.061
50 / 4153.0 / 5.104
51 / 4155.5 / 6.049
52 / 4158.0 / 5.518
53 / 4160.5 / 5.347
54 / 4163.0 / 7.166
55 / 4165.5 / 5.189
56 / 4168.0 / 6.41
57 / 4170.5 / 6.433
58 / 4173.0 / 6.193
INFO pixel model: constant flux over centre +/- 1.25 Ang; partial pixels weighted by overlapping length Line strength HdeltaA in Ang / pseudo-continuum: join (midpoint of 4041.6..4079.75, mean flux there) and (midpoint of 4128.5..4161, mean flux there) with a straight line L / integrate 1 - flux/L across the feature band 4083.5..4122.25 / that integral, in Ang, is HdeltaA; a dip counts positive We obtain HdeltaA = -0.04 Ang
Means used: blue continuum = 5.66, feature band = 5.74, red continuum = 5.82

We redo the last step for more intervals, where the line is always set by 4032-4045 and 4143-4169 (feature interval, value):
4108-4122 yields -0.3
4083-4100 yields -0.3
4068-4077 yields 0.5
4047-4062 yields 0.1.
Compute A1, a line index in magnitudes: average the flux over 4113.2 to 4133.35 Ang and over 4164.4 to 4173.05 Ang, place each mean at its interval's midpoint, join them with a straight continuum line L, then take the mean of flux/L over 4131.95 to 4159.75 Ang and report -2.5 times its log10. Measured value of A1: 0.01 mag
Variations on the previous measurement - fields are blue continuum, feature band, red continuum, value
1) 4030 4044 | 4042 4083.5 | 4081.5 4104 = 0.03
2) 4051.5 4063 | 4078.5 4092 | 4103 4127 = -0.07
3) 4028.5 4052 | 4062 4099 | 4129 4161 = 0.02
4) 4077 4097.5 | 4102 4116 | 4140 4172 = 0.09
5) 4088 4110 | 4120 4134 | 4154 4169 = 0.00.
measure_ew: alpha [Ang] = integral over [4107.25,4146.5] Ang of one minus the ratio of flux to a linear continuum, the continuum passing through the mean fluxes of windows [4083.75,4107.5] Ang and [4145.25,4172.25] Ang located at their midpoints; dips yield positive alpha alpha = -1.6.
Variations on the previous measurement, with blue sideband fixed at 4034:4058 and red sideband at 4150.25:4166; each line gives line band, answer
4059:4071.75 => 1.1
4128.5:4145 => -0.9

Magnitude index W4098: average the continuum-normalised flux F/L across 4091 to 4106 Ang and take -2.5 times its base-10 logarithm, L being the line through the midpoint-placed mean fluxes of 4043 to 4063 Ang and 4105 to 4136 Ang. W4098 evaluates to 0.07 mag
